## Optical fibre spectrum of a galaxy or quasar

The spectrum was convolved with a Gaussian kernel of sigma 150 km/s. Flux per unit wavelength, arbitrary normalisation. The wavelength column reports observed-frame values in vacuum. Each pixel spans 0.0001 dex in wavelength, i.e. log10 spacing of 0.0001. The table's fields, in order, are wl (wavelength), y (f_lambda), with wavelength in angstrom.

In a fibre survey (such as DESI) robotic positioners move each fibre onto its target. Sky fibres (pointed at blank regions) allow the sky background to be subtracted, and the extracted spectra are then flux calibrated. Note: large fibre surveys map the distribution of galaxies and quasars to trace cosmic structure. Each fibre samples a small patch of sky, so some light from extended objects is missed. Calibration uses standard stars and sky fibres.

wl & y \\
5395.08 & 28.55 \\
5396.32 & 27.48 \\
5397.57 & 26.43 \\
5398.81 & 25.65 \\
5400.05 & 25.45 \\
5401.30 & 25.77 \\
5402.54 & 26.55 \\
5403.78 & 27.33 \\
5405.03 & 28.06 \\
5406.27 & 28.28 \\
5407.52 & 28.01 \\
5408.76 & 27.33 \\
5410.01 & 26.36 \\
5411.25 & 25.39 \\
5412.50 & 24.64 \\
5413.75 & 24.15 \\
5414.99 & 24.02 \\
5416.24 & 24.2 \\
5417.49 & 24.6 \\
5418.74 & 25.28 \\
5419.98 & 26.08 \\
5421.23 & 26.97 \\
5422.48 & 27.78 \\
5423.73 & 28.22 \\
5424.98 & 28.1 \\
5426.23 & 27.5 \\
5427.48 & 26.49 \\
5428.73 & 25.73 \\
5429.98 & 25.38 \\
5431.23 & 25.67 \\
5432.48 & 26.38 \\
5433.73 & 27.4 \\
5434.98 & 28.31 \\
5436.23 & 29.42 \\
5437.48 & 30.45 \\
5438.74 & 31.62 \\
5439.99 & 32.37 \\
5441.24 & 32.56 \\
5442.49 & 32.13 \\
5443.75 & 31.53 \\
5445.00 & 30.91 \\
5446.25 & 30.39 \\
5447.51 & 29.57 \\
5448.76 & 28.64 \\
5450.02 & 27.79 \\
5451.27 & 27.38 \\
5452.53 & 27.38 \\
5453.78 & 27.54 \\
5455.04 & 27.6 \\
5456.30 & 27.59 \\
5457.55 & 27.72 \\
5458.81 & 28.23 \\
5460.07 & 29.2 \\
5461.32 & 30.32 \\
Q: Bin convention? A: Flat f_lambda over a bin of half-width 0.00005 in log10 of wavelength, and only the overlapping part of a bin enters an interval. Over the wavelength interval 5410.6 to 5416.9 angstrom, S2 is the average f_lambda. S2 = 24.5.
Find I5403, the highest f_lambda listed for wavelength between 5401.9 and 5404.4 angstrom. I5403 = 27.33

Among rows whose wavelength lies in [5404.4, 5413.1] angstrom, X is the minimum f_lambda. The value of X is 24.64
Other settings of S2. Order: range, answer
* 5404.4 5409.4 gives 27.9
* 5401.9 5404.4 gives 27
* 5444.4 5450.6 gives 29.5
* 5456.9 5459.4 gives 28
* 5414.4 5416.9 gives 24.1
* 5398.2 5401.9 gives 25.6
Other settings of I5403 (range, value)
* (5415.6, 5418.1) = 24.6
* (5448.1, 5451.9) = 28.64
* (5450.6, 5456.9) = 27.6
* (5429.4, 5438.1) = 30.45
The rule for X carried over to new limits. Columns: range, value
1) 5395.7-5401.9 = 25.45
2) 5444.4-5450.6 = 27.79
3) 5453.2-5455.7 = 27.54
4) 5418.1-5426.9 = 25.28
